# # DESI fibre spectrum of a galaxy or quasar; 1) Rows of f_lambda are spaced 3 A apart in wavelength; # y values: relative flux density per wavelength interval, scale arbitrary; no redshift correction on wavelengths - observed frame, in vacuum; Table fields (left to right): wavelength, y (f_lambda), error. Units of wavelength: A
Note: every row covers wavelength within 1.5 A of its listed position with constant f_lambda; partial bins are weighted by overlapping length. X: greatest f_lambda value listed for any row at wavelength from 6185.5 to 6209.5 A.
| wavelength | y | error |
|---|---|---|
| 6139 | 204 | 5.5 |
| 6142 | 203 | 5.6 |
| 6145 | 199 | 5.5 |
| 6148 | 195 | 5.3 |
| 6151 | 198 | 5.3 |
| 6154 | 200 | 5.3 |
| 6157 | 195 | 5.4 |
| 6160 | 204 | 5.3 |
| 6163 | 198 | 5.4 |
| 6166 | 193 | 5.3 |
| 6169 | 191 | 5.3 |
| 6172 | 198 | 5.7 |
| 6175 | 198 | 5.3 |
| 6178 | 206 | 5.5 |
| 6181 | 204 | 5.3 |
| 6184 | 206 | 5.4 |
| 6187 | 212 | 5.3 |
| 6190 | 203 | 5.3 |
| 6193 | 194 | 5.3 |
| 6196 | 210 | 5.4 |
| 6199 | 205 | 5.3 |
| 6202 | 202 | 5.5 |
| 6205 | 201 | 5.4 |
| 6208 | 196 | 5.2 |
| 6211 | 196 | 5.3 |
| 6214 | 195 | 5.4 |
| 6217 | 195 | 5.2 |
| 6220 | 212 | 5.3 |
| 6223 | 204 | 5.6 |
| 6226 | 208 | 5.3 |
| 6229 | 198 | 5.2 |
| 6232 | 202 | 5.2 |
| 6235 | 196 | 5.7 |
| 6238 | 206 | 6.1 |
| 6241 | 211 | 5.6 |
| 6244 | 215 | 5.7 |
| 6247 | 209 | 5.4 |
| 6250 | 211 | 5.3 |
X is 212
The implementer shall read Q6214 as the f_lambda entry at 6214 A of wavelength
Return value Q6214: 195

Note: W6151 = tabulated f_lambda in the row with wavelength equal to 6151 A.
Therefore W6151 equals 198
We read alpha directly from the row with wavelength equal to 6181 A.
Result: 204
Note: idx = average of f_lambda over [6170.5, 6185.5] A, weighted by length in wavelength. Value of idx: 202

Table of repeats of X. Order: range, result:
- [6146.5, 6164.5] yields 204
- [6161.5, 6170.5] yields 198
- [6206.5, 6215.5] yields 196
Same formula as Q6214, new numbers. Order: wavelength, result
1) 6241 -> 211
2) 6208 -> 196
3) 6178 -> 206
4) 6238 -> 206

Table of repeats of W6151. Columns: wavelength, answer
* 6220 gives 212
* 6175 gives 198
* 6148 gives 195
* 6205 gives 201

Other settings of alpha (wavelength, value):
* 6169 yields 191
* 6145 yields 199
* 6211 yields 196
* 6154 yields 200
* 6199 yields 205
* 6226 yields 208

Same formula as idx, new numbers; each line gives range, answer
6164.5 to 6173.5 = 194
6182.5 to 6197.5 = 205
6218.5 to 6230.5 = 206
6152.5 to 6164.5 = 199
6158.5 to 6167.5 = 198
